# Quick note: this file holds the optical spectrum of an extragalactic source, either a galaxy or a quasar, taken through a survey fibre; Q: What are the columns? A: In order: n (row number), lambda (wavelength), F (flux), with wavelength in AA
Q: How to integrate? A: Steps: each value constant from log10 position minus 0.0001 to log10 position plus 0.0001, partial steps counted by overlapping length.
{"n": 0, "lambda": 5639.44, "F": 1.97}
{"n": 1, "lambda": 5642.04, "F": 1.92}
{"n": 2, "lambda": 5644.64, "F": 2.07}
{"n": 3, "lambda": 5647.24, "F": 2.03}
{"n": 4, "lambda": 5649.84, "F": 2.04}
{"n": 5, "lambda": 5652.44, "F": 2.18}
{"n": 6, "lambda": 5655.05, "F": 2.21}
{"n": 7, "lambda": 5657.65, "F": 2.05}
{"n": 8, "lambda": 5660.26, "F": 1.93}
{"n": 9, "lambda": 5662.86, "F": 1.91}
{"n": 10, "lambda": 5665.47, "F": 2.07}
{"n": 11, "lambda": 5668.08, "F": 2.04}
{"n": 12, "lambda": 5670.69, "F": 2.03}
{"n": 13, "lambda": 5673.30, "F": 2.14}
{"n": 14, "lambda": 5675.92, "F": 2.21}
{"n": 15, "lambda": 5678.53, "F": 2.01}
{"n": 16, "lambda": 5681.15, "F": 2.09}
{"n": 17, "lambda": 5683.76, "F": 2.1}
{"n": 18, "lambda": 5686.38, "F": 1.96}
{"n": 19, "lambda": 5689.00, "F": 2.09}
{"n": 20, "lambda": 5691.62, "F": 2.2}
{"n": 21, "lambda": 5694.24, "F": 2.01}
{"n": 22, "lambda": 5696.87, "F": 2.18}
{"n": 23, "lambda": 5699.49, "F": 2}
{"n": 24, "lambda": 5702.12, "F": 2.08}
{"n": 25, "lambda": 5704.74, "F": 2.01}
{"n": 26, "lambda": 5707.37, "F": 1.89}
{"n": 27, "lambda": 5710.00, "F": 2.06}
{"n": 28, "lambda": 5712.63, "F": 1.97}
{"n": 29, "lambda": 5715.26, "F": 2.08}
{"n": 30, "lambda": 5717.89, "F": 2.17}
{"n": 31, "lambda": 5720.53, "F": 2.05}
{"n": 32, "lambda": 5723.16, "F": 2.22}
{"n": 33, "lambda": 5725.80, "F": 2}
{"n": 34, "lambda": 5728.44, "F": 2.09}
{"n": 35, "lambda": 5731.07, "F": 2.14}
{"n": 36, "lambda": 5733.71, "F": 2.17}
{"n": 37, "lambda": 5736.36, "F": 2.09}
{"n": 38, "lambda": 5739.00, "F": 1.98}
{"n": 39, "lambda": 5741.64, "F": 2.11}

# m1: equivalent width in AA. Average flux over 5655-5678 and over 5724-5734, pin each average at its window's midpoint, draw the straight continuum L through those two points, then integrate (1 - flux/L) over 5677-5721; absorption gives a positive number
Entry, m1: 0.5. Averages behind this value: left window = 2.06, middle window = 2.06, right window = 2.1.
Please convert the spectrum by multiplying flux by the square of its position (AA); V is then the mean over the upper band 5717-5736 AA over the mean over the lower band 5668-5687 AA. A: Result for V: 1.04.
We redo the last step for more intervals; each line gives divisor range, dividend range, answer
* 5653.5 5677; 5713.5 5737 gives 1.04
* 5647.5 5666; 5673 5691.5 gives 1.03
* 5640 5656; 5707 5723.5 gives 1.02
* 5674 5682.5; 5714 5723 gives 1.02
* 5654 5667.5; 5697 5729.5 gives 1.03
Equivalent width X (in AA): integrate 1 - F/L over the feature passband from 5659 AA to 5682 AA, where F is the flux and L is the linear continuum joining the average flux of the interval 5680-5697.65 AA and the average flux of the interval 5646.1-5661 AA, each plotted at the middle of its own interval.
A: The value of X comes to 0.39 AA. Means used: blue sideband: 2.08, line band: 2.05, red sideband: 2.09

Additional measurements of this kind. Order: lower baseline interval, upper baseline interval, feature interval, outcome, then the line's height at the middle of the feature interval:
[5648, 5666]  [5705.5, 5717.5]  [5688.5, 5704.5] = -0.5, 2.03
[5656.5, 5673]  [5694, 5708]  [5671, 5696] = -0.8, 2.03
